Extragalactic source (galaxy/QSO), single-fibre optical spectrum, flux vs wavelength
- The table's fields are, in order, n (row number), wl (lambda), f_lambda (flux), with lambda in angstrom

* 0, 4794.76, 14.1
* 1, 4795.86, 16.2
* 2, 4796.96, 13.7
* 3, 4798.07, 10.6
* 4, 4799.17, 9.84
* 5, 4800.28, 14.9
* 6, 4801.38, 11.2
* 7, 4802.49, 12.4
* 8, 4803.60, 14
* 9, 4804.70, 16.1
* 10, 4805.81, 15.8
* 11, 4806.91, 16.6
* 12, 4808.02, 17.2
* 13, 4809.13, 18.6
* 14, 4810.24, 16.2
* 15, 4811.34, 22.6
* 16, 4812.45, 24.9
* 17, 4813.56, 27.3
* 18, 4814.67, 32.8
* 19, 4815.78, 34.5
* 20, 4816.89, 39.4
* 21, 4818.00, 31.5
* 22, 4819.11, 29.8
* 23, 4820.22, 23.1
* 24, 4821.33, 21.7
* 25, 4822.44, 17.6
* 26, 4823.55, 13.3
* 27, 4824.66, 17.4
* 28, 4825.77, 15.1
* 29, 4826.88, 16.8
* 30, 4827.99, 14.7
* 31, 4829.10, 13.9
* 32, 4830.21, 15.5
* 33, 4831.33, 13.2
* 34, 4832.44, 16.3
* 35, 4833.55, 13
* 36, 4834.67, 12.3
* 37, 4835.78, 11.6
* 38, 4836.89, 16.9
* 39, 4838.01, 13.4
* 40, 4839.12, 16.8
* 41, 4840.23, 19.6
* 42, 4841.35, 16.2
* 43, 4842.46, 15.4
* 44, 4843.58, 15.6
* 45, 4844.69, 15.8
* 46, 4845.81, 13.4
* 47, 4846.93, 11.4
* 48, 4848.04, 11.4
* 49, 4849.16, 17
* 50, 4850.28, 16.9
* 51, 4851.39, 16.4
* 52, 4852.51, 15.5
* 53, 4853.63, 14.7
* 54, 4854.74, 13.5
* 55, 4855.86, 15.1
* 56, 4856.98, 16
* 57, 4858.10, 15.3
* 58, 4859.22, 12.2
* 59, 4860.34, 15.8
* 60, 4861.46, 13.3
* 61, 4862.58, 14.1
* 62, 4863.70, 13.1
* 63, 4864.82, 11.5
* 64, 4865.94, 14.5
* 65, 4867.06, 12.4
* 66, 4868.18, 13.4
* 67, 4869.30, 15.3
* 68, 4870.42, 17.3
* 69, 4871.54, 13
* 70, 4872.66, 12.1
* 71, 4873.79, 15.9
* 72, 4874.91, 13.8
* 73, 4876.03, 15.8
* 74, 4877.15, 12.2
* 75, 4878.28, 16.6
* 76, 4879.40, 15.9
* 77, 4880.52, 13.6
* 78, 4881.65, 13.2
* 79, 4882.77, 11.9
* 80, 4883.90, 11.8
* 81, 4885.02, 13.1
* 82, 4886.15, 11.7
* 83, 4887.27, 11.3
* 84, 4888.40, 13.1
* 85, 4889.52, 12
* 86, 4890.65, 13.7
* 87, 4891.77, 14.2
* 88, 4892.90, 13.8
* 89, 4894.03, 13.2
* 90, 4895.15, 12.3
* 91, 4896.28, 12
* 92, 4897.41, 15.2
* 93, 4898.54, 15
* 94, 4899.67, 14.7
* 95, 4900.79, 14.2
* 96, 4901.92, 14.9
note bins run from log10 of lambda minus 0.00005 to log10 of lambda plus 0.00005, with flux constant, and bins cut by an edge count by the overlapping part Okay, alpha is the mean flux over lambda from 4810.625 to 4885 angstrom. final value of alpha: 16.7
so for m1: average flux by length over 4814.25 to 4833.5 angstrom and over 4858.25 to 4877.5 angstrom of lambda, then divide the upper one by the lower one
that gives 0.65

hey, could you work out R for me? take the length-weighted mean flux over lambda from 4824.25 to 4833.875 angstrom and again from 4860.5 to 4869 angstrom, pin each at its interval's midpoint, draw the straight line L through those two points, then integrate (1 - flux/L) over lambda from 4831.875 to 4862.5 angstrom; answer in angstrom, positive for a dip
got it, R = -1.3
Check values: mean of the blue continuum 15.1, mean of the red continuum 13.4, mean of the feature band 14.8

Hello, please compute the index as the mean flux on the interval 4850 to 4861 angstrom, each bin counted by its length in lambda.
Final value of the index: 15.1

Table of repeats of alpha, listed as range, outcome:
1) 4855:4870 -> 14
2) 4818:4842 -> 16.9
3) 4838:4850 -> 15.2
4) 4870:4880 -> 14.7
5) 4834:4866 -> 14.6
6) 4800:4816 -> 19.5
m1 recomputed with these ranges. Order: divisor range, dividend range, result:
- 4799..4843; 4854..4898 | 0.74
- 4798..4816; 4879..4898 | 0.71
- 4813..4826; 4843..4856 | 0.58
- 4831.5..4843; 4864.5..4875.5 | 0.93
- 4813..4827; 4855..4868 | 0.56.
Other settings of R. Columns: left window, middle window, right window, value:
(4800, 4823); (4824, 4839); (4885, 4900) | 3.87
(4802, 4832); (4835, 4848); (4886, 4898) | 2.25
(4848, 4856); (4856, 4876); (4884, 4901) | 0.63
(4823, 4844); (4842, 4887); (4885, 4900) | -0.11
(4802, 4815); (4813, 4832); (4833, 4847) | -4.98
